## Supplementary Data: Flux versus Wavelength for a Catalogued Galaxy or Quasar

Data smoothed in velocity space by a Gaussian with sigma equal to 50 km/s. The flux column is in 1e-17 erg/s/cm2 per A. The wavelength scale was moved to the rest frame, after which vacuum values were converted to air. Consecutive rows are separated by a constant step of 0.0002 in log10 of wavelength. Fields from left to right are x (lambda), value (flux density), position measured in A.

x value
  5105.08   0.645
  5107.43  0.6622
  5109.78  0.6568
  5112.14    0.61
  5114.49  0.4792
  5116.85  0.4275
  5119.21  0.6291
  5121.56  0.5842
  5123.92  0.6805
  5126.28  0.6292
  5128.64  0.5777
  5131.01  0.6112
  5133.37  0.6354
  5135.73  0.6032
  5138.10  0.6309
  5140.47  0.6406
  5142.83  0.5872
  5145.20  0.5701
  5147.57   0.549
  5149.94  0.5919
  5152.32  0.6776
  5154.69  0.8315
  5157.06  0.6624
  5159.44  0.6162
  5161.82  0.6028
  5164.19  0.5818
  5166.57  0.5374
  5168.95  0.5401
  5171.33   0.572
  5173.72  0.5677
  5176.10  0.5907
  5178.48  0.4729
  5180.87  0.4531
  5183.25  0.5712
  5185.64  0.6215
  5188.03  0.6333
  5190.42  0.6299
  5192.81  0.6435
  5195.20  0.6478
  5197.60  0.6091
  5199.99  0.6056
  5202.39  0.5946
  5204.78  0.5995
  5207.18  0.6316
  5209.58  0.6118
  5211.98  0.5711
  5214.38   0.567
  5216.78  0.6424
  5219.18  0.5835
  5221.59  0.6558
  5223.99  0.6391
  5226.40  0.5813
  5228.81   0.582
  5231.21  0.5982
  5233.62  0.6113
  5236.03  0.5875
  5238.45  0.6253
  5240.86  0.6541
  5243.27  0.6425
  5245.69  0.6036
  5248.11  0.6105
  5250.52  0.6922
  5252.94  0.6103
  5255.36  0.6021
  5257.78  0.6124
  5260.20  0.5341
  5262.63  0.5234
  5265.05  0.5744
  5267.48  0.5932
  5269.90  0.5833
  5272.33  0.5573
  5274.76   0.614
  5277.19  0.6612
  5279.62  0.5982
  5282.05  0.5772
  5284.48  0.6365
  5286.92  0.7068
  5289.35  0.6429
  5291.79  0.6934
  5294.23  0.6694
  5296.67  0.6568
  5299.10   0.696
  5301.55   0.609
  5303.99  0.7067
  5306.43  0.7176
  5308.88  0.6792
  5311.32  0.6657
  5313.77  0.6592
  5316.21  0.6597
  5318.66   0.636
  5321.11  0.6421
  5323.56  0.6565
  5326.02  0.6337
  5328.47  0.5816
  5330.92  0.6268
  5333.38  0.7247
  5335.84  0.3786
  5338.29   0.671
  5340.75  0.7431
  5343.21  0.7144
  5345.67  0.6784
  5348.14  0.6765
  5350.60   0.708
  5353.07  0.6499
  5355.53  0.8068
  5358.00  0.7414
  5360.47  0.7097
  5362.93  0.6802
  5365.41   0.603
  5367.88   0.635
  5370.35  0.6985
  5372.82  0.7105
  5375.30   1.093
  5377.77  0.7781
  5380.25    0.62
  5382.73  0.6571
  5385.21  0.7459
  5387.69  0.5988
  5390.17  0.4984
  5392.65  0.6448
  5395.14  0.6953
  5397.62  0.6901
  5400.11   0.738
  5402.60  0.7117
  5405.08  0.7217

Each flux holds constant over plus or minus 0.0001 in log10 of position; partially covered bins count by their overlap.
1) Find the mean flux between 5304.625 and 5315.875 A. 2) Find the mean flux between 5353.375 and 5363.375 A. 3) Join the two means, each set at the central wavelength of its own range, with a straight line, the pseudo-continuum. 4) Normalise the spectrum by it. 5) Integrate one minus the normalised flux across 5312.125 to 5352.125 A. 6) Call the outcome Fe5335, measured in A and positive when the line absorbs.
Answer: 3.08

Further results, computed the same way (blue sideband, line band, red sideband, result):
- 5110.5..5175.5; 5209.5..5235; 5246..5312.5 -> 0.6 A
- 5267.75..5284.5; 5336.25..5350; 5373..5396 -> -0.3 A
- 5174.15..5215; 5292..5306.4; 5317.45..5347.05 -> -1.0 A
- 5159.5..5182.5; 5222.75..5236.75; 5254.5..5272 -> -0.9 A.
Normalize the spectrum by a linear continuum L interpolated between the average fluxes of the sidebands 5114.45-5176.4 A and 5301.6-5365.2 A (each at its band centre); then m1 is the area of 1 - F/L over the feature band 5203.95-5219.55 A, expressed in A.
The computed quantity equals 0.6 A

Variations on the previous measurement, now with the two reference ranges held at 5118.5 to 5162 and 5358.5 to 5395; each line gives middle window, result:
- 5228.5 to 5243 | 0.9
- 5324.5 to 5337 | 1.6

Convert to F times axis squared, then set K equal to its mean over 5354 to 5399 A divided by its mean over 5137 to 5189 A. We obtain 1.28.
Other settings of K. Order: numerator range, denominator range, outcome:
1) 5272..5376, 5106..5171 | 1.18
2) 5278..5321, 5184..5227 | 1.11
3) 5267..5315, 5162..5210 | 1.15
